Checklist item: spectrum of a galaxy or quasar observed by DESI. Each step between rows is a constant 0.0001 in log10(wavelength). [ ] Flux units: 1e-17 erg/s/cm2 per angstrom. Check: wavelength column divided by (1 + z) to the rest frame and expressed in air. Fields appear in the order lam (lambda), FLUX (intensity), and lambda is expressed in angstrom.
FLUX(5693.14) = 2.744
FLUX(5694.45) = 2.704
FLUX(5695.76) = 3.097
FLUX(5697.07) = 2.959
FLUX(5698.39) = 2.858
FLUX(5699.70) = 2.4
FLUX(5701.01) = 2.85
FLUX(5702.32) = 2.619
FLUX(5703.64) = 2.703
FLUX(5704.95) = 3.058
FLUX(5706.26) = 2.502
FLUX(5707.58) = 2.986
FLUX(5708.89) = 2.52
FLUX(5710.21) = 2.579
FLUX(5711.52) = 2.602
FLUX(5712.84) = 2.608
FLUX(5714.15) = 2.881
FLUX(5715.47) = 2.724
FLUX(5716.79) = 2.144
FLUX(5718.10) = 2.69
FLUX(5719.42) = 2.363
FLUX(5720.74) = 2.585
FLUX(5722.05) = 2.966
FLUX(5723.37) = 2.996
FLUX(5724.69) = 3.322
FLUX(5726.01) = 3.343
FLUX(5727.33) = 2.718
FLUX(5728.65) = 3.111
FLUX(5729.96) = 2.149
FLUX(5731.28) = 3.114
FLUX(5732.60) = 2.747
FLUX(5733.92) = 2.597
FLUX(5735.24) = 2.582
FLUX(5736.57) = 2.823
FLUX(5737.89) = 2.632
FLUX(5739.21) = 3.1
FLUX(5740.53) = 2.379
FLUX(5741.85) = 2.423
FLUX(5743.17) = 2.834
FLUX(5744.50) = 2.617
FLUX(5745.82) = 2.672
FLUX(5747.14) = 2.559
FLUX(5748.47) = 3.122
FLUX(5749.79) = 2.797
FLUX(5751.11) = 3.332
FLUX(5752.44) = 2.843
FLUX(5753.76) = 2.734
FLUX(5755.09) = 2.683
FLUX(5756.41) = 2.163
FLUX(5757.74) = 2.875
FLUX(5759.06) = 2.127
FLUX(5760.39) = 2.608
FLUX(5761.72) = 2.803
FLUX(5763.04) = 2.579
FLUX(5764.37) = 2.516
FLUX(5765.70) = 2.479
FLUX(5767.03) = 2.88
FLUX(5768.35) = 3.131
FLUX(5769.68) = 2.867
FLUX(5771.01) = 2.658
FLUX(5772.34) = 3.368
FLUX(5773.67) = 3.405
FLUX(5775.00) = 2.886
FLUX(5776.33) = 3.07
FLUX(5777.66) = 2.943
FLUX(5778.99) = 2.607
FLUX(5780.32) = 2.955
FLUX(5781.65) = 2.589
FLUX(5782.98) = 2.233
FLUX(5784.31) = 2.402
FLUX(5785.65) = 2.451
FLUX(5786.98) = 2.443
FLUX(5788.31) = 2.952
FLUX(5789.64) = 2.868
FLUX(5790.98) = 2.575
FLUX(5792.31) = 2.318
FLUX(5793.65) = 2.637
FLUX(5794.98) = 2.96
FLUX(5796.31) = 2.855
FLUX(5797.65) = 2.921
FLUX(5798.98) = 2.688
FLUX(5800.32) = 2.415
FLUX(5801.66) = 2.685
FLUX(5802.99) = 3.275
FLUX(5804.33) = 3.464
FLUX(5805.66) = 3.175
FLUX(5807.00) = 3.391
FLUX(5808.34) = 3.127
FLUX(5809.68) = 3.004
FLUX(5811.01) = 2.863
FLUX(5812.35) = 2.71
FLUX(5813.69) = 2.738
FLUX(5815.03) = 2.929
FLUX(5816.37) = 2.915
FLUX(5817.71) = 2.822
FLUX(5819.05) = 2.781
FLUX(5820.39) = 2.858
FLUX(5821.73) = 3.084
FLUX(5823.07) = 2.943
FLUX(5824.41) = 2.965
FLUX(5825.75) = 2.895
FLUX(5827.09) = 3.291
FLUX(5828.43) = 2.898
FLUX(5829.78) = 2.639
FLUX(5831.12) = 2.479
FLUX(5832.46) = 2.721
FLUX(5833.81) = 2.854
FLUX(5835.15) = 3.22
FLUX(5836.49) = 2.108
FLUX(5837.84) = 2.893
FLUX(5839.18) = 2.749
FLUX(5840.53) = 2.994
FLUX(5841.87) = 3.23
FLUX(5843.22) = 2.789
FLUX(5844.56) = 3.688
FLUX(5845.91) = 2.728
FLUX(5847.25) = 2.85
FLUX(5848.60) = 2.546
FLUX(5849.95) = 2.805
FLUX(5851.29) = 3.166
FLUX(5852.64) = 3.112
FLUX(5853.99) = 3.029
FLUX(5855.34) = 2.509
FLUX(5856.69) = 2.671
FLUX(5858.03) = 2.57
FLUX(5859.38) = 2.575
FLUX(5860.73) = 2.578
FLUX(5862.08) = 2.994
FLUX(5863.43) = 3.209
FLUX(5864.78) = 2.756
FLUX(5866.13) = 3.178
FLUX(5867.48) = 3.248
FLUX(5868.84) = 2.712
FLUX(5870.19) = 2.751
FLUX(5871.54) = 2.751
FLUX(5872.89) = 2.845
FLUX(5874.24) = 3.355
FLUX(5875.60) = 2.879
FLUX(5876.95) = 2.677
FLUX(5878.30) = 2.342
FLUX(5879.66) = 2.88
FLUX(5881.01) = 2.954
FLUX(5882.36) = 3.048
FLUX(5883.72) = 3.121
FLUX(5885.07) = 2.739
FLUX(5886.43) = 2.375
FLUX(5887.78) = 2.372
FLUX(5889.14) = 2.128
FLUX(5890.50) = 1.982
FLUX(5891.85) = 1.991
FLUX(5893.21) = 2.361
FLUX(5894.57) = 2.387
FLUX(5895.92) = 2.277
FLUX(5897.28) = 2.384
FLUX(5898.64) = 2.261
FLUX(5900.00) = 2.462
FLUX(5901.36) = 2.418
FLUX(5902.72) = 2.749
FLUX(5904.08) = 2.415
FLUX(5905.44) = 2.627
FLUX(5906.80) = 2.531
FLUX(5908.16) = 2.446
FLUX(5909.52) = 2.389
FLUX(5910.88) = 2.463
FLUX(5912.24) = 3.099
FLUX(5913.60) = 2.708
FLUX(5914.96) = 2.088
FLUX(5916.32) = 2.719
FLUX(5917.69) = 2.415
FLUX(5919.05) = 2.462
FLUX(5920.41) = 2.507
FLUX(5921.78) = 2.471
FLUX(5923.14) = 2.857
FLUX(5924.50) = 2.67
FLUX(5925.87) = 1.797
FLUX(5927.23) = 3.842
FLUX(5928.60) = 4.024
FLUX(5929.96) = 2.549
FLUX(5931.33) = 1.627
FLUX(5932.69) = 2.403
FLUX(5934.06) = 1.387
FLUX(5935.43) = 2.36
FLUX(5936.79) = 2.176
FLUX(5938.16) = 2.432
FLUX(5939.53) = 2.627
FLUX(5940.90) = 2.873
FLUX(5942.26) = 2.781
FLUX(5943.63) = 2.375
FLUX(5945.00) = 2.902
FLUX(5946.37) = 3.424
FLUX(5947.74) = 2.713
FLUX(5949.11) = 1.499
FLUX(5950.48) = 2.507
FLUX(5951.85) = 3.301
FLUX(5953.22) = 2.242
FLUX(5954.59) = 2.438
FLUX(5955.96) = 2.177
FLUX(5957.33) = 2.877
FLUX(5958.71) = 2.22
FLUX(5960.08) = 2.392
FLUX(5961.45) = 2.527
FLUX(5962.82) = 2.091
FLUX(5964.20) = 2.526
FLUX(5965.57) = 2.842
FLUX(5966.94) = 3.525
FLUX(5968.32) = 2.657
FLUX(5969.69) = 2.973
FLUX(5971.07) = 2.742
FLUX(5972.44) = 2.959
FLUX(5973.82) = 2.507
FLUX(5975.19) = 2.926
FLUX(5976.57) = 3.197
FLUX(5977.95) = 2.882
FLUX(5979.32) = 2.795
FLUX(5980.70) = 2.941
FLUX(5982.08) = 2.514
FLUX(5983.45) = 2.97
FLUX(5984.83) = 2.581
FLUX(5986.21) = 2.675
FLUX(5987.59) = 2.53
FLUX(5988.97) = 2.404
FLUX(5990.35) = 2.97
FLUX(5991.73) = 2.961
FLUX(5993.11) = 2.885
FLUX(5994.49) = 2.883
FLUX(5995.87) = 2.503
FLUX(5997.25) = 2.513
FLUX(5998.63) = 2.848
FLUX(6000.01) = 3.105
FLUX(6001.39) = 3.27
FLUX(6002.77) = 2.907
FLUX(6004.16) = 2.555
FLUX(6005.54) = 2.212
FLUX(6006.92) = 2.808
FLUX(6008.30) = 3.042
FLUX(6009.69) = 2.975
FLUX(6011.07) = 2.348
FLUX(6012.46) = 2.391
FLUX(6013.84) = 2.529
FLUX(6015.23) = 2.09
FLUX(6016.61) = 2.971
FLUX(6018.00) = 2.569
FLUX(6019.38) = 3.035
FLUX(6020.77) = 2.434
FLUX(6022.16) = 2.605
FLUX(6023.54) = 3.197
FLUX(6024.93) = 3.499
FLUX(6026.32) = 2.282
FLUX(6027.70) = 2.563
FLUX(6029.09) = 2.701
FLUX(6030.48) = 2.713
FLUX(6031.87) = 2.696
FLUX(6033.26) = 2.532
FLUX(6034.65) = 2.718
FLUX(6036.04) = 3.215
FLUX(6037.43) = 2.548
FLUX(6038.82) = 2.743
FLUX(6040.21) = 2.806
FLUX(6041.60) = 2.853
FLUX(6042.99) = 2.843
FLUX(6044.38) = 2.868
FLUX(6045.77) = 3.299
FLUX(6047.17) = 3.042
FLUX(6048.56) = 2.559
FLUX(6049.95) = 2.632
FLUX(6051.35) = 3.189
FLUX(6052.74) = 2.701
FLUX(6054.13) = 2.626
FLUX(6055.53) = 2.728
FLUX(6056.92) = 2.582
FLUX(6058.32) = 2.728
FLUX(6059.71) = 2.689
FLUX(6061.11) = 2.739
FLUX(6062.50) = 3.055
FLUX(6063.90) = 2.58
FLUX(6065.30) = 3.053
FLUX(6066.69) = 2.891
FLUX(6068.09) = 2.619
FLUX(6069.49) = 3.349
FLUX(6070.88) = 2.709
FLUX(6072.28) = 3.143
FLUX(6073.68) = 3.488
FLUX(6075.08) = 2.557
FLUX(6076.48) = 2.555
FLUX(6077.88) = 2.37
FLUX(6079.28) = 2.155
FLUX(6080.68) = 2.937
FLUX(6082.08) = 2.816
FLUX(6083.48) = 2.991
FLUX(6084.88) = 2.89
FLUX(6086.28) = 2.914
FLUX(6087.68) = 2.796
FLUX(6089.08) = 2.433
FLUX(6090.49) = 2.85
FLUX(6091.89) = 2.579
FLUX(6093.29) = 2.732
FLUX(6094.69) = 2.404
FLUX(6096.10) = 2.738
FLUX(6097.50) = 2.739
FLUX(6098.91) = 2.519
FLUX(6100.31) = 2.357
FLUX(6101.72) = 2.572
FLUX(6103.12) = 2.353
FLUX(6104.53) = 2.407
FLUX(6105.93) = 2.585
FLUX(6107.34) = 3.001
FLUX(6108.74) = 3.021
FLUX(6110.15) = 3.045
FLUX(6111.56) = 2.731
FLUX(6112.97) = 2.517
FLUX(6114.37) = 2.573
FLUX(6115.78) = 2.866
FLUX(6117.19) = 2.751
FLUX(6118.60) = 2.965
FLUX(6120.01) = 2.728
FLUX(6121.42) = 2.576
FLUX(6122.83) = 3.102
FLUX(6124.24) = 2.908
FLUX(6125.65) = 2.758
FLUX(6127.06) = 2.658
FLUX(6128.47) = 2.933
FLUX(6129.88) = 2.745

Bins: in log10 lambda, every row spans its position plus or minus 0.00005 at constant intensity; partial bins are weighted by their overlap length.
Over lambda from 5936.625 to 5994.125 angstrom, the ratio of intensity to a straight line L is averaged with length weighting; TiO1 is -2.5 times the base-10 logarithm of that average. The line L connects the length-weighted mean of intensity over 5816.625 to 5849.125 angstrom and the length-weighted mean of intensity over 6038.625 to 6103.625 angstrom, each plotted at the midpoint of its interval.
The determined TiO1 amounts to 0.05 mag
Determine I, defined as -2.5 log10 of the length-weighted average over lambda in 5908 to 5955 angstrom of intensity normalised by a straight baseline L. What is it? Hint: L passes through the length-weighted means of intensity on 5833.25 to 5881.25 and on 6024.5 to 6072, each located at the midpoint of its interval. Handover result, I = 0.113 mag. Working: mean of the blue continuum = 2.87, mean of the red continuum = 2.8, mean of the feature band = 2.56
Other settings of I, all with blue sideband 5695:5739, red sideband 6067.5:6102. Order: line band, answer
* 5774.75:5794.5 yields 0.04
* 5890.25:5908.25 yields 0.15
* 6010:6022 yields 0.07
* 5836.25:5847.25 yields -0.07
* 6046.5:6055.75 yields -0.02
